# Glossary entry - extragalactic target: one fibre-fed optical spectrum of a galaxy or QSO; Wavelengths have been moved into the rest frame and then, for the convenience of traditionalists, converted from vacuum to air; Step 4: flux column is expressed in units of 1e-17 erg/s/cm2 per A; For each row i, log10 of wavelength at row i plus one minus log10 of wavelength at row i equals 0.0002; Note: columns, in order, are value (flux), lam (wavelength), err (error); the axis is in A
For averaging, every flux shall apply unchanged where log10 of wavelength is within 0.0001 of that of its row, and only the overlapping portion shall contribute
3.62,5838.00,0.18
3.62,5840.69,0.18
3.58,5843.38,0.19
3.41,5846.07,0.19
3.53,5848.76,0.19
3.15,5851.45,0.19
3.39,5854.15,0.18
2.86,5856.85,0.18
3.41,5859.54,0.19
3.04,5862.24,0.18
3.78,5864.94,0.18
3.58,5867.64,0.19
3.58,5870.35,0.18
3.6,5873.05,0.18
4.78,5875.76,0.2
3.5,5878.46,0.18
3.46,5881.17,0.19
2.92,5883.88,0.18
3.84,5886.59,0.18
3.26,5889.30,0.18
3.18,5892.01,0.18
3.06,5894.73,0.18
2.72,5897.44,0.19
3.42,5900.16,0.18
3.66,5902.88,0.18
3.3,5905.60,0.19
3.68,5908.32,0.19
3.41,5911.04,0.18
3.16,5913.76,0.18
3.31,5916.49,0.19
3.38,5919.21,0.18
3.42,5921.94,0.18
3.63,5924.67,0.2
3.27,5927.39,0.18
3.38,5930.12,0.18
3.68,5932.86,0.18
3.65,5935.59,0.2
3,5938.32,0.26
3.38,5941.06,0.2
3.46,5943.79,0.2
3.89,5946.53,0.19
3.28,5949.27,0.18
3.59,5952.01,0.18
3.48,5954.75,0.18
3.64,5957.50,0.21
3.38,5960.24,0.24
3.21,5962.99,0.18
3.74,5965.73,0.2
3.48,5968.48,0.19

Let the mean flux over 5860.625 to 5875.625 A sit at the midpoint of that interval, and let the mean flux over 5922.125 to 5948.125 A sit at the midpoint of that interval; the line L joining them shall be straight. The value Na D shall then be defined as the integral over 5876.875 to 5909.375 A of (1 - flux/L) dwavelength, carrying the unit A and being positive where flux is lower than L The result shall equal 2.0 A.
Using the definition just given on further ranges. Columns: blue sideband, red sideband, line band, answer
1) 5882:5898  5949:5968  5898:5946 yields -1.28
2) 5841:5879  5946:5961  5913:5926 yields 0.50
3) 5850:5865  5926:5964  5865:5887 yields -2.55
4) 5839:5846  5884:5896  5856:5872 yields 0.21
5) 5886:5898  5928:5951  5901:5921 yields -0.65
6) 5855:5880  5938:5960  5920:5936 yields 0.06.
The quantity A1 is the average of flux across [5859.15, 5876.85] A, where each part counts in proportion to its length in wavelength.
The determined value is 3.68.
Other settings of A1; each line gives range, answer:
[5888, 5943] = 3.35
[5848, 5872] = 3.37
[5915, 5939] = 3.42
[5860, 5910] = 3.46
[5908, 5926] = 3.41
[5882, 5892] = 3.33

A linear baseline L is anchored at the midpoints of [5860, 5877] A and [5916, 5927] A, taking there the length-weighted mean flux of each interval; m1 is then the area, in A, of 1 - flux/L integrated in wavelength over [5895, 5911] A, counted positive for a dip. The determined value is 0.8 A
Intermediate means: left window 3.7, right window 3.43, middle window 3.34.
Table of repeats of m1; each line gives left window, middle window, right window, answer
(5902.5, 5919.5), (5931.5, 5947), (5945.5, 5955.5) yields 0.10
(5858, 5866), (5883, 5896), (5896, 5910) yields 0.39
